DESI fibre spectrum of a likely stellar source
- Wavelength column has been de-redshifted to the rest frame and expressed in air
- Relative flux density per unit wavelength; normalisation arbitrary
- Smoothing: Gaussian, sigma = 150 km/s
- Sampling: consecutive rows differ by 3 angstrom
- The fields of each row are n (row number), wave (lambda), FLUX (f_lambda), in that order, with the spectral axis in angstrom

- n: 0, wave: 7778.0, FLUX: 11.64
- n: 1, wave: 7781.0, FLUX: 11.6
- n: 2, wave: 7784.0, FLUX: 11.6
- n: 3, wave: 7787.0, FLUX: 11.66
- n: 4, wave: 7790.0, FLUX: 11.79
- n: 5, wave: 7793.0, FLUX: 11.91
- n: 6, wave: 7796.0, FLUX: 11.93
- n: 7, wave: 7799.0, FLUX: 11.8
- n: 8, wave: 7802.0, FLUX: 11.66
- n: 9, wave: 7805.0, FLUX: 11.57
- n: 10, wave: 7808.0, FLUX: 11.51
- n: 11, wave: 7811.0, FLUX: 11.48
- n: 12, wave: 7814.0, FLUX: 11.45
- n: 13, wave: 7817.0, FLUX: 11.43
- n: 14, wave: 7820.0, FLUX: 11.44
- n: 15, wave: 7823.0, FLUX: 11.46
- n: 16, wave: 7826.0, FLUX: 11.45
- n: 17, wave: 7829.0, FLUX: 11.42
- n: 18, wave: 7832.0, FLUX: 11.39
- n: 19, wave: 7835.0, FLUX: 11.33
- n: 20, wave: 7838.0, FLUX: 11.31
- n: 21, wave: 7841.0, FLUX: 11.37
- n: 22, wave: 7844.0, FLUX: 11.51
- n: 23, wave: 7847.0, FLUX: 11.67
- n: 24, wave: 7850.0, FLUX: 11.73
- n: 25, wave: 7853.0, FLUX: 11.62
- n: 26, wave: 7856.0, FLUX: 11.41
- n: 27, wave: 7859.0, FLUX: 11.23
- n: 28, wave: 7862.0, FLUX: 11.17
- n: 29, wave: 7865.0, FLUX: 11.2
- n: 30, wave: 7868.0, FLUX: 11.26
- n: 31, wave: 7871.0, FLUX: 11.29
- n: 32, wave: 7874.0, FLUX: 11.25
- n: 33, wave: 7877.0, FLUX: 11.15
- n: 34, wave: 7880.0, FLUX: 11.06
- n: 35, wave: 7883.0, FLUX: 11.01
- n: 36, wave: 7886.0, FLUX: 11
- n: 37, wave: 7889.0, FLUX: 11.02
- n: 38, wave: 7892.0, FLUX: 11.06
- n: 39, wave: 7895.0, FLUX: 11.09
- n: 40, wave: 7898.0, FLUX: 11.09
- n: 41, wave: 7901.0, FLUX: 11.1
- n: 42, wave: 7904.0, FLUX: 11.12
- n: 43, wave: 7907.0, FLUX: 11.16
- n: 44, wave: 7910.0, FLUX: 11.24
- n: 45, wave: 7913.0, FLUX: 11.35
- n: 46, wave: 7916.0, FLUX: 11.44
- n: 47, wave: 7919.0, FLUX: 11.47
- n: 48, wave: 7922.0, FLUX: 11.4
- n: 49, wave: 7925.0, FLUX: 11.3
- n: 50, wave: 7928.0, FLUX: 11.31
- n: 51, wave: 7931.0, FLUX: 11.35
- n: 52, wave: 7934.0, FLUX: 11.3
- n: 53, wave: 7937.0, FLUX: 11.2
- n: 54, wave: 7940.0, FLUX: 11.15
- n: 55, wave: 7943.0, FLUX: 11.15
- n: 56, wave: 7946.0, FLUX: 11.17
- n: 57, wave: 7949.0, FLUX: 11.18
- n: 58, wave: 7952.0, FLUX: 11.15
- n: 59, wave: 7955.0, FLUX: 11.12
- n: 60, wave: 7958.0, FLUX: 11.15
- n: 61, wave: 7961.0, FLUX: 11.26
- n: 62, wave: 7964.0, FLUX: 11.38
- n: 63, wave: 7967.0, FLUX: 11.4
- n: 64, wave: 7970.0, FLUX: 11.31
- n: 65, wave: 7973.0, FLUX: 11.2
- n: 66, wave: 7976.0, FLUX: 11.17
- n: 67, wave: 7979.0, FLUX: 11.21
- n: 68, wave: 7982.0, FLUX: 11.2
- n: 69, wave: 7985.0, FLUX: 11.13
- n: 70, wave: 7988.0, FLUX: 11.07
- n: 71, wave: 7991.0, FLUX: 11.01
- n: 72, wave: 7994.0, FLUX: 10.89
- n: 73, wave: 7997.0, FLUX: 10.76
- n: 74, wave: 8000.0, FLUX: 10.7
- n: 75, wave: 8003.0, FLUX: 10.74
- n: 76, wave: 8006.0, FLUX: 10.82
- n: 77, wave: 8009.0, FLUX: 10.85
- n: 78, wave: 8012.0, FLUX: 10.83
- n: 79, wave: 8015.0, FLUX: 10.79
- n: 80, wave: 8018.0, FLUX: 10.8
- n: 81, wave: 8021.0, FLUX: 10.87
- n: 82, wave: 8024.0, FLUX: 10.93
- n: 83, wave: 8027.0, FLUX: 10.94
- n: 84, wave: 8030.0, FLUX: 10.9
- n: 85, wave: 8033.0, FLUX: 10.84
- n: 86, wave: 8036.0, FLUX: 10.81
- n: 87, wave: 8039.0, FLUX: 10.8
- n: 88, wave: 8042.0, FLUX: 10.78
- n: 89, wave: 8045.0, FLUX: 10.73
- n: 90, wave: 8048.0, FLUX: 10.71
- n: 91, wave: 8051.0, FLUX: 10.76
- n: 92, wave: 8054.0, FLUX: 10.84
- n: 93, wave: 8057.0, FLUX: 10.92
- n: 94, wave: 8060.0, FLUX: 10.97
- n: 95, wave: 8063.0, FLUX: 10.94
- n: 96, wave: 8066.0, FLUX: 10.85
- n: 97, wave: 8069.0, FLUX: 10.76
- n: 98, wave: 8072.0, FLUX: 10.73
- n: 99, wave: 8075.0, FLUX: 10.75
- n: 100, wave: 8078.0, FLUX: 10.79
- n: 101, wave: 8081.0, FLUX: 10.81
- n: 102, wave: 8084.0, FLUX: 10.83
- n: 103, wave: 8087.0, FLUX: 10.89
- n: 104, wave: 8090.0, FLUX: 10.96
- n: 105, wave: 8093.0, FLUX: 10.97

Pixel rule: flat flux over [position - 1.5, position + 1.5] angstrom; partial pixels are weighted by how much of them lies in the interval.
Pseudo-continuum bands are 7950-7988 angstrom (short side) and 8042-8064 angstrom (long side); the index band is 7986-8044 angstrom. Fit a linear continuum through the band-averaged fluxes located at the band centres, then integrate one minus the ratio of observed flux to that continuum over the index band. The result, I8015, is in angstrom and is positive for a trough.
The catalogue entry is 0.8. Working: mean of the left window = 11.2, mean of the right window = 10.8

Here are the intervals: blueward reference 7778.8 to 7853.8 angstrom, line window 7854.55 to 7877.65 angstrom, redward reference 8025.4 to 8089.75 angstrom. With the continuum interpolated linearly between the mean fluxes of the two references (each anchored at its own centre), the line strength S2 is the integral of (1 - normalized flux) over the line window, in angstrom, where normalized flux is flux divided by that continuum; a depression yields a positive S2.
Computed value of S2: 0.3 angstrom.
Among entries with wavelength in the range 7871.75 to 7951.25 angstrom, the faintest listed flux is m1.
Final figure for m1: 11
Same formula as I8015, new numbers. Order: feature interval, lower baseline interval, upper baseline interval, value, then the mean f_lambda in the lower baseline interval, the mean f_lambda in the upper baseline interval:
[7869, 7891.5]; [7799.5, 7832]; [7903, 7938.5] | 0.5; 11.5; 11.3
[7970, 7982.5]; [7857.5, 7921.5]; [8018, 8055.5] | -0.3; 11.2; 10.8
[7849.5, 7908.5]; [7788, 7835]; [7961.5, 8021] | 0.9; 11.6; 11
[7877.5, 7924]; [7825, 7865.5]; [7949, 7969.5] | 0.6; 11.4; 11.2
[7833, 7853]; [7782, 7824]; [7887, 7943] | 0.0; 11.6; 11.2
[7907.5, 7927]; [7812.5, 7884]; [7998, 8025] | -0.4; 11.4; 10.8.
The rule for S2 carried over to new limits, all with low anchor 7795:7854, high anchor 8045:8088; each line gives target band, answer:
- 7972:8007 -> 0.17 angstrom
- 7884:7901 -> 0.41 angstrom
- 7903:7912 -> 0.08 angstrom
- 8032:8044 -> 0.11 angstrom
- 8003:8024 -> 0.28 angstrom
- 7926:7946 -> -0.07 angstrom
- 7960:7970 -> -0.21 angstrom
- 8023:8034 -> 0.03 angstrom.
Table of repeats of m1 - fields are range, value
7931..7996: 10.89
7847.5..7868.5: 11.17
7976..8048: 10.7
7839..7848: 11.37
